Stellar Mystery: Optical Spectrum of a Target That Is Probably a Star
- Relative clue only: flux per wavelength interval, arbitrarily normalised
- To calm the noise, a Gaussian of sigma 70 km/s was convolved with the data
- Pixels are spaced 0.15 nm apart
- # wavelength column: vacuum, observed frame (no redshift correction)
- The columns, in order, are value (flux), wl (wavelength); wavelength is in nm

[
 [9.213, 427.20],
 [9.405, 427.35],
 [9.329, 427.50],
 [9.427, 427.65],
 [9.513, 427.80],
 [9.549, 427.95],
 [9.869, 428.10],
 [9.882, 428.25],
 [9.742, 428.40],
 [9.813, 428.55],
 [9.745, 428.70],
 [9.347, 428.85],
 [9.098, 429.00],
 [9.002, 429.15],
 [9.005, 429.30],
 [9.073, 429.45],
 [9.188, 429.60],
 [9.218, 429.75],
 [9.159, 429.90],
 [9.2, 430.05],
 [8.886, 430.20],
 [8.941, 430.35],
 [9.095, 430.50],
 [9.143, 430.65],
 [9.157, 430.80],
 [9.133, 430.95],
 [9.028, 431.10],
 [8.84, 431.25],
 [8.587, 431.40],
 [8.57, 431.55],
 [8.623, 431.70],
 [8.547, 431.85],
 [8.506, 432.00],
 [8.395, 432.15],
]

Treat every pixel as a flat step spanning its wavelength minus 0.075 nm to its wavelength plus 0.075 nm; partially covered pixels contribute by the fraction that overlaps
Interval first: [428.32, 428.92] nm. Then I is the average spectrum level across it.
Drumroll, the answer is 9.67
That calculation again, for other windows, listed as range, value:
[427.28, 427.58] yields 9.37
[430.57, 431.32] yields 9.06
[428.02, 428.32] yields 9.87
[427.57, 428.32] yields 9.64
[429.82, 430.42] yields 9.05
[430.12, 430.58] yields 8.98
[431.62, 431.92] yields 8.59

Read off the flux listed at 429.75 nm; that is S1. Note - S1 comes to 9.218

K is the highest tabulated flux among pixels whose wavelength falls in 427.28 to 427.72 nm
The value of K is 9.427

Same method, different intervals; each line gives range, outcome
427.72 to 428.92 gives 9.882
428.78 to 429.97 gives 9.347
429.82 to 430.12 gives 9.2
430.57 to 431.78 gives 9.157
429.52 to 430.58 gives 9.218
